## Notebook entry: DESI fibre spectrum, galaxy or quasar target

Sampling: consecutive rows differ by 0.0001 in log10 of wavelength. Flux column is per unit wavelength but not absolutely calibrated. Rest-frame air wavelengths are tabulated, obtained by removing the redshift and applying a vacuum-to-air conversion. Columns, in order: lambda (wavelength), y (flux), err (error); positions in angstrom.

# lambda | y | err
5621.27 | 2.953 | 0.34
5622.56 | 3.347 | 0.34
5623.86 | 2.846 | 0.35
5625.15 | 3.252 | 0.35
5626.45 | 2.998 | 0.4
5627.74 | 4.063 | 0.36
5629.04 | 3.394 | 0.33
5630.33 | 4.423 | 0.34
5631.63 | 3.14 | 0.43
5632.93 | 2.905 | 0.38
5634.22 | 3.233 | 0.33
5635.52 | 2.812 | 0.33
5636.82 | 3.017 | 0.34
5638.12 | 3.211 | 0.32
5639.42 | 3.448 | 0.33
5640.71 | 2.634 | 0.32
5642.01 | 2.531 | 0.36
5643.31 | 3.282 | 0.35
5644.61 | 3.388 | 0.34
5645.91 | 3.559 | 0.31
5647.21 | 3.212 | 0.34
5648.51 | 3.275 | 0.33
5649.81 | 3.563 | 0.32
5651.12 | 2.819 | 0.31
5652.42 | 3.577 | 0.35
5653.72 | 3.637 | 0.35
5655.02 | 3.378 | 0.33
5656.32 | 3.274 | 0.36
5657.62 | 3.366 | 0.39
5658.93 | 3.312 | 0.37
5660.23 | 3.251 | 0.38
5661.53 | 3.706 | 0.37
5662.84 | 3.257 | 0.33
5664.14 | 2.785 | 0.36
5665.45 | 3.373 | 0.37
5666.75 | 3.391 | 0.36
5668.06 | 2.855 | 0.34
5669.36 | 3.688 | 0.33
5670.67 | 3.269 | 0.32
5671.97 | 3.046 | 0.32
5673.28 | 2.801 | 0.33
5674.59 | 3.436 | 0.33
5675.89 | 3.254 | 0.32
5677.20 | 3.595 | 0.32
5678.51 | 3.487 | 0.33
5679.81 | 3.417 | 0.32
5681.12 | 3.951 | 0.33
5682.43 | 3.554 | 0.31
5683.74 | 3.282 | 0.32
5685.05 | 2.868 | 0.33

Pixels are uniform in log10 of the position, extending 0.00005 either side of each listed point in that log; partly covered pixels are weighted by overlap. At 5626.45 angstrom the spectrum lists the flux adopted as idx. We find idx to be 2.998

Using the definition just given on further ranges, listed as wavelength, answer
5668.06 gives 2.855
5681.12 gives 3.951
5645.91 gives 3.559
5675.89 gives 3.254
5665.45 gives 3.373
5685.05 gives 2.868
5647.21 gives 3.212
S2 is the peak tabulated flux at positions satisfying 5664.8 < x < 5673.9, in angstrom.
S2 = 3.688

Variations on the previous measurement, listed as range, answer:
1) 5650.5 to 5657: 3.637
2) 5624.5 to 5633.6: 4.423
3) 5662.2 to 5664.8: 3.257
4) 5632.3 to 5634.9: 3.233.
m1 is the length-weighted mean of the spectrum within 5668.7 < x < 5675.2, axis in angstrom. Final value 3.25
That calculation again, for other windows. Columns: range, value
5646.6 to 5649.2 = 3.25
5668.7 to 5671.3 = 3.48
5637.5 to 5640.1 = 3.33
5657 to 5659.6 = 3.33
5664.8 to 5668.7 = 3.21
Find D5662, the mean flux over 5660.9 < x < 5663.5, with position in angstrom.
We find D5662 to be 3.47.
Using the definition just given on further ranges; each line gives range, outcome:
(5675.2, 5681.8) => 3.54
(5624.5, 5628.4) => 3.44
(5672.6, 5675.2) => 3.1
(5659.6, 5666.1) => 3.27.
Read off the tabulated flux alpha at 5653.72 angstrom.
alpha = 3.637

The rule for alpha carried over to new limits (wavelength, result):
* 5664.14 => 2.785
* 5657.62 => 3.366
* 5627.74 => 4.063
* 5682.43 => 3.554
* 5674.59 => 3.436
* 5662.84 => 3.257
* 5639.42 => 3.448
